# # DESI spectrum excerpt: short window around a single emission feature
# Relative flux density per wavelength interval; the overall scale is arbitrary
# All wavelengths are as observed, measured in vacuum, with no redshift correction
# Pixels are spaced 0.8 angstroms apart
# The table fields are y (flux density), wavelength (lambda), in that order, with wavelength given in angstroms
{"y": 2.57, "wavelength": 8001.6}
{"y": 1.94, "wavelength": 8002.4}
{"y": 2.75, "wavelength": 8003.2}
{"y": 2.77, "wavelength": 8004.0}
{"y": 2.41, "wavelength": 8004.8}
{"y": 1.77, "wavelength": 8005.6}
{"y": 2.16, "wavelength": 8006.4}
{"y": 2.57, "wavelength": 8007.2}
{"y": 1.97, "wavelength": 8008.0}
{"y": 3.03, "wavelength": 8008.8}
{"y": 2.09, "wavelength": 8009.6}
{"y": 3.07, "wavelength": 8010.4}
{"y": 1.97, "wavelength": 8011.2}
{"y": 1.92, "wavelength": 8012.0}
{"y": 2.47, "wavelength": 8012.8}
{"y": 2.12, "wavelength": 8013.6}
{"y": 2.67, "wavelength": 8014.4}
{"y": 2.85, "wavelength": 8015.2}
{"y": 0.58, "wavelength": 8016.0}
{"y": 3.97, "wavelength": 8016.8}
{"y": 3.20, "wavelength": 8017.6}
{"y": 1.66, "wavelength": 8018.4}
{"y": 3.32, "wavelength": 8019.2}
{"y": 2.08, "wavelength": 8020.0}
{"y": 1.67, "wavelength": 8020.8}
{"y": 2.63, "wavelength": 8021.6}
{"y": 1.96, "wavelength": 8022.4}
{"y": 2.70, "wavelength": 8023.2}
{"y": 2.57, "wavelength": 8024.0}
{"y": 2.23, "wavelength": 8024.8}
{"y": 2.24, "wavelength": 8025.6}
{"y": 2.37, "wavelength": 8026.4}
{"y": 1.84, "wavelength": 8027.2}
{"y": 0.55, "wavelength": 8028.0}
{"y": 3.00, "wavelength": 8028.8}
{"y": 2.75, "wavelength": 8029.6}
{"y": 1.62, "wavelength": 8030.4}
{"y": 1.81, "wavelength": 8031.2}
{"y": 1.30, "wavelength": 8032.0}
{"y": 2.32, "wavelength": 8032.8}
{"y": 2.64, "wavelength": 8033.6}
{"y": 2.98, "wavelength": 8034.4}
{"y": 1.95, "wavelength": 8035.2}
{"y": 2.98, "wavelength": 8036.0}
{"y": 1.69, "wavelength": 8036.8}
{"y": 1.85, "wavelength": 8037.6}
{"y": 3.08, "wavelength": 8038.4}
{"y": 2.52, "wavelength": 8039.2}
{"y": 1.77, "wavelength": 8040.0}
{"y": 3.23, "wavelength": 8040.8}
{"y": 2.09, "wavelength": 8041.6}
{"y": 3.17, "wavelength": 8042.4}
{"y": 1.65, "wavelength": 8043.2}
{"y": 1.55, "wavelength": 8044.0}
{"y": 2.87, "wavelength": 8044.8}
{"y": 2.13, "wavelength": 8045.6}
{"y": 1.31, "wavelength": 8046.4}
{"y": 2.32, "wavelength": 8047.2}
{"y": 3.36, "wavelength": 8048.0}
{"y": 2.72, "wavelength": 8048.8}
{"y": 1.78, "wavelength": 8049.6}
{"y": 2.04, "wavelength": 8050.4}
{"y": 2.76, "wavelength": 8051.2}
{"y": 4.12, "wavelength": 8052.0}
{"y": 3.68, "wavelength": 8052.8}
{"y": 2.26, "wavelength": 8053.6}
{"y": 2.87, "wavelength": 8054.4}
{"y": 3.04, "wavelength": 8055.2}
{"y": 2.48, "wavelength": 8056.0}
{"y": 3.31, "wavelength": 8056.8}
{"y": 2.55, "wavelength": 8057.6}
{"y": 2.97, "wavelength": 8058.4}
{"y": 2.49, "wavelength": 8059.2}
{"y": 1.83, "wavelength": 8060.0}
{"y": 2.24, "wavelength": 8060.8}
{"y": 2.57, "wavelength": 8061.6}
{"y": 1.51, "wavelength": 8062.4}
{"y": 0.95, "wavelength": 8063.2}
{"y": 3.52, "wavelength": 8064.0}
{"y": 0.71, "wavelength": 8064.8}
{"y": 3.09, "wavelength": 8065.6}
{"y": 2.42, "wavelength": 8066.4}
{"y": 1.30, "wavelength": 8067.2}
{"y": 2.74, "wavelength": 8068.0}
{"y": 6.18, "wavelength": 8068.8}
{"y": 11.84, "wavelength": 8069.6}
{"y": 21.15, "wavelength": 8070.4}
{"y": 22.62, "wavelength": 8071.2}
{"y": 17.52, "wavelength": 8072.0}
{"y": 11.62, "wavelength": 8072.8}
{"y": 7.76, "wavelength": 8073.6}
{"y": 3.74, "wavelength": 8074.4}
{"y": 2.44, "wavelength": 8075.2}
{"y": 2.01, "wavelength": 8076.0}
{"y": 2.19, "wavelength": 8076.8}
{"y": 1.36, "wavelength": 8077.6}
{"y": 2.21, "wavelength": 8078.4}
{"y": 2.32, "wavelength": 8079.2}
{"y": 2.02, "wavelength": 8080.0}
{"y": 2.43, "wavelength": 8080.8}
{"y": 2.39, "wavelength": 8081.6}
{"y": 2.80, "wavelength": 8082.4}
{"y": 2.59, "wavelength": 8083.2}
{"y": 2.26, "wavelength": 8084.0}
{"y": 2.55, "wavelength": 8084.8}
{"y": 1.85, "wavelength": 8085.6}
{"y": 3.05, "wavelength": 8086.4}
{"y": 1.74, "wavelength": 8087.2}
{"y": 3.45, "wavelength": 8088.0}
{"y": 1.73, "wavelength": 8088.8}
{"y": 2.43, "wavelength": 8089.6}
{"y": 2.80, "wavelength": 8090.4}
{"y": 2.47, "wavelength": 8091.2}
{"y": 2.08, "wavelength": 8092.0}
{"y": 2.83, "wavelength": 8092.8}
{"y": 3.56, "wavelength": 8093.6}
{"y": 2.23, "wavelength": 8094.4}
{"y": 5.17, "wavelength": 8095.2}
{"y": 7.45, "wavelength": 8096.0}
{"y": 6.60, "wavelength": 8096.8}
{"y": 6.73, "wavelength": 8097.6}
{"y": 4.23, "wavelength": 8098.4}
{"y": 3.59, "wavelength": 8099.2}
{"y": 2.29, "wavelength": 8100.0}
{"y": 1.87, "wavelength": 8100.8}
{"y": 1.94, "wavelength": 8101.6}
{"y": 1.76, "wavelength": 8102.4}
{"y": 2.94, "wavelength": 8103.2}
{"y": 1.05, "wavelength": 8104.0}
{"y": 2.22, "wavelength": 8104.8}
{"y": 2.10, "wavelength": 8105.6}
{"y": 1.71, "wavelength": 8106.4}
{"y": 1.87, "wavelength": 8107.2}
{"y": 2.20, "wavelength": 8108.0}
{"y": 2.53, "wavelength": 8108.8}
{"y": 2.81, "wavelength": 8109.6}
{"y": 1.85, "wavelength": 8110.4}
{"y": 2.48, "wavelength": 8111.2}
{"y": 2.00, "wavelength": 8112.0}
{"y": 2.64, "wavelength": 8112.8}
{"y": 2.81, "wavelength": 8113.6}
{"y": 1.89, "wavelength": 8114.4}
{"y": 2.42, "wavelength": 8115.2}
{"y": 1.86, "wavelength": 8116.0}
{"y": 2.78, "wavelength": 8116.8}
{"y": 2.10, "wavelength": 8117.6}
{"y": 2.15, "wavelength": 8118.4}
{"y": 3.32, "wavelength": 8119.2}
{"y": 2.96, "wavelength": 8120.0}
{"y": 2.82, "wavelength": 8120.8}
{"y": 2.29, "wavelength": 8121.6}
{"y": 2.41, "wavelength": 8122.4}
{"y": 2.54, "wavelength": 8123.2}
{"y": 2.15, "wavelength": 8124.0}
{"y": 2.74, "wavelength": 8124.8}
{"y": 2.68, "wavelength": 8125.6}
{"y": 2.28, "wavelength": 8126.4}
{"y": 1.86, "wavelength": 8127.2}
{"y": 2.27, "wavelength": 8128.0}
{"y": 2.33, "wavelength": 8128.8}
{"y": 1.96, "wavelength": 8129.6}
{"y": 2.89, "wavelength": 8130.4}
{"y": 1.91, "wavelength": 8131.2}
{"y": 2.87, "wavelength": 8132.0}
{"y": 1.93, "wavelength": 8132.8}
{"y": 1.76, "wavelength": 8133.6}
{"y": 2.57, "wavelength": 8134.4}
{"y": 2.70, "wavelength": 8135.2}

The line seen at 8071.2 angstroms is H-alpha 6563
